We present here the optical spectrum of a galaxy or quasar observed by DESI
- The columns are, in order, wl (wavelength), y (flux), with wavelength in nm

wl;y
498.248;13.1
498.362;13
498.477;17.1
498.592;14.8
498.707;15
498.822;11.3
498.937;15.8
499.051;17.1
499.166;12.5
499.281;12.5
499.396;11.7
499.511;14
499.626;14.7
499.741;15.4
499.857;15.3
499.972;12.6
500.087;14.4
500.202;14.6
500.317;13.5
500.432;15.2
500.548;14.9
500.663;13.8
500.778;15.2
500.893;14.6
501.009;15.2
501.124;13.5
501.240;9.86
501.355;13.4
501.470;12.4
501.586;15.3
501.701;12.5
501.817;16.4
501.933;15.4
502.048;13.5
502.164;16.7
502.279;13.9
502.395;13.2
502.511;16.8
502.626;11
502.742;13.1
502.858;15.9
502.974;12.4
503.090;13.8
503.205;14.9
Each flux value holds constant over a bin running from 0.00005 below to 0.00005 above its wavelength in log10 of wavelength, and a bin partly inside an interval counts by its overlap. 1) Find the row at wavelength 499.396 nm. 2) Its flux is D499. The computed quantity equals 11.7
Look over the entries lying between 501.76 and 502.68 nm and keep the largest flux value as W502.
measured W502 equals 16.8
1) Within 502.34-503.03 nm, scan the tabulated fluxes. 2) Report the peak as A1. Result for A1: 16.8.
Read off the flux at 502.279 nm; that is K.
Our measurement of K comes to 13.9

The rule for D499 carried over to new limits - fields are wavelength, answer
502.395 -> 13.2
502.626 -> 11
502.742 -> 13.1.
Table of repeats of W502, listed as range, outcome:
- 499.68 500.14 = 15.4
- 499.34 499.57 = 14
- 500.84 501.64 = 15.3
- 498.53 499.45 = 17.1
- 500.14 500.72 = 15.2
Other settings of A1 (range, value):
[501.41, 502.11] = 16.4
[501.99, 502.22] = 16.7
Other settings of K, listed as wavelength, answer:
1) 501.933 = 15.4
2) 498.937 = 15.8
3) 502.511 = 16.8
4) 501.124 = 13.5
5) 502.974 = 12.4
